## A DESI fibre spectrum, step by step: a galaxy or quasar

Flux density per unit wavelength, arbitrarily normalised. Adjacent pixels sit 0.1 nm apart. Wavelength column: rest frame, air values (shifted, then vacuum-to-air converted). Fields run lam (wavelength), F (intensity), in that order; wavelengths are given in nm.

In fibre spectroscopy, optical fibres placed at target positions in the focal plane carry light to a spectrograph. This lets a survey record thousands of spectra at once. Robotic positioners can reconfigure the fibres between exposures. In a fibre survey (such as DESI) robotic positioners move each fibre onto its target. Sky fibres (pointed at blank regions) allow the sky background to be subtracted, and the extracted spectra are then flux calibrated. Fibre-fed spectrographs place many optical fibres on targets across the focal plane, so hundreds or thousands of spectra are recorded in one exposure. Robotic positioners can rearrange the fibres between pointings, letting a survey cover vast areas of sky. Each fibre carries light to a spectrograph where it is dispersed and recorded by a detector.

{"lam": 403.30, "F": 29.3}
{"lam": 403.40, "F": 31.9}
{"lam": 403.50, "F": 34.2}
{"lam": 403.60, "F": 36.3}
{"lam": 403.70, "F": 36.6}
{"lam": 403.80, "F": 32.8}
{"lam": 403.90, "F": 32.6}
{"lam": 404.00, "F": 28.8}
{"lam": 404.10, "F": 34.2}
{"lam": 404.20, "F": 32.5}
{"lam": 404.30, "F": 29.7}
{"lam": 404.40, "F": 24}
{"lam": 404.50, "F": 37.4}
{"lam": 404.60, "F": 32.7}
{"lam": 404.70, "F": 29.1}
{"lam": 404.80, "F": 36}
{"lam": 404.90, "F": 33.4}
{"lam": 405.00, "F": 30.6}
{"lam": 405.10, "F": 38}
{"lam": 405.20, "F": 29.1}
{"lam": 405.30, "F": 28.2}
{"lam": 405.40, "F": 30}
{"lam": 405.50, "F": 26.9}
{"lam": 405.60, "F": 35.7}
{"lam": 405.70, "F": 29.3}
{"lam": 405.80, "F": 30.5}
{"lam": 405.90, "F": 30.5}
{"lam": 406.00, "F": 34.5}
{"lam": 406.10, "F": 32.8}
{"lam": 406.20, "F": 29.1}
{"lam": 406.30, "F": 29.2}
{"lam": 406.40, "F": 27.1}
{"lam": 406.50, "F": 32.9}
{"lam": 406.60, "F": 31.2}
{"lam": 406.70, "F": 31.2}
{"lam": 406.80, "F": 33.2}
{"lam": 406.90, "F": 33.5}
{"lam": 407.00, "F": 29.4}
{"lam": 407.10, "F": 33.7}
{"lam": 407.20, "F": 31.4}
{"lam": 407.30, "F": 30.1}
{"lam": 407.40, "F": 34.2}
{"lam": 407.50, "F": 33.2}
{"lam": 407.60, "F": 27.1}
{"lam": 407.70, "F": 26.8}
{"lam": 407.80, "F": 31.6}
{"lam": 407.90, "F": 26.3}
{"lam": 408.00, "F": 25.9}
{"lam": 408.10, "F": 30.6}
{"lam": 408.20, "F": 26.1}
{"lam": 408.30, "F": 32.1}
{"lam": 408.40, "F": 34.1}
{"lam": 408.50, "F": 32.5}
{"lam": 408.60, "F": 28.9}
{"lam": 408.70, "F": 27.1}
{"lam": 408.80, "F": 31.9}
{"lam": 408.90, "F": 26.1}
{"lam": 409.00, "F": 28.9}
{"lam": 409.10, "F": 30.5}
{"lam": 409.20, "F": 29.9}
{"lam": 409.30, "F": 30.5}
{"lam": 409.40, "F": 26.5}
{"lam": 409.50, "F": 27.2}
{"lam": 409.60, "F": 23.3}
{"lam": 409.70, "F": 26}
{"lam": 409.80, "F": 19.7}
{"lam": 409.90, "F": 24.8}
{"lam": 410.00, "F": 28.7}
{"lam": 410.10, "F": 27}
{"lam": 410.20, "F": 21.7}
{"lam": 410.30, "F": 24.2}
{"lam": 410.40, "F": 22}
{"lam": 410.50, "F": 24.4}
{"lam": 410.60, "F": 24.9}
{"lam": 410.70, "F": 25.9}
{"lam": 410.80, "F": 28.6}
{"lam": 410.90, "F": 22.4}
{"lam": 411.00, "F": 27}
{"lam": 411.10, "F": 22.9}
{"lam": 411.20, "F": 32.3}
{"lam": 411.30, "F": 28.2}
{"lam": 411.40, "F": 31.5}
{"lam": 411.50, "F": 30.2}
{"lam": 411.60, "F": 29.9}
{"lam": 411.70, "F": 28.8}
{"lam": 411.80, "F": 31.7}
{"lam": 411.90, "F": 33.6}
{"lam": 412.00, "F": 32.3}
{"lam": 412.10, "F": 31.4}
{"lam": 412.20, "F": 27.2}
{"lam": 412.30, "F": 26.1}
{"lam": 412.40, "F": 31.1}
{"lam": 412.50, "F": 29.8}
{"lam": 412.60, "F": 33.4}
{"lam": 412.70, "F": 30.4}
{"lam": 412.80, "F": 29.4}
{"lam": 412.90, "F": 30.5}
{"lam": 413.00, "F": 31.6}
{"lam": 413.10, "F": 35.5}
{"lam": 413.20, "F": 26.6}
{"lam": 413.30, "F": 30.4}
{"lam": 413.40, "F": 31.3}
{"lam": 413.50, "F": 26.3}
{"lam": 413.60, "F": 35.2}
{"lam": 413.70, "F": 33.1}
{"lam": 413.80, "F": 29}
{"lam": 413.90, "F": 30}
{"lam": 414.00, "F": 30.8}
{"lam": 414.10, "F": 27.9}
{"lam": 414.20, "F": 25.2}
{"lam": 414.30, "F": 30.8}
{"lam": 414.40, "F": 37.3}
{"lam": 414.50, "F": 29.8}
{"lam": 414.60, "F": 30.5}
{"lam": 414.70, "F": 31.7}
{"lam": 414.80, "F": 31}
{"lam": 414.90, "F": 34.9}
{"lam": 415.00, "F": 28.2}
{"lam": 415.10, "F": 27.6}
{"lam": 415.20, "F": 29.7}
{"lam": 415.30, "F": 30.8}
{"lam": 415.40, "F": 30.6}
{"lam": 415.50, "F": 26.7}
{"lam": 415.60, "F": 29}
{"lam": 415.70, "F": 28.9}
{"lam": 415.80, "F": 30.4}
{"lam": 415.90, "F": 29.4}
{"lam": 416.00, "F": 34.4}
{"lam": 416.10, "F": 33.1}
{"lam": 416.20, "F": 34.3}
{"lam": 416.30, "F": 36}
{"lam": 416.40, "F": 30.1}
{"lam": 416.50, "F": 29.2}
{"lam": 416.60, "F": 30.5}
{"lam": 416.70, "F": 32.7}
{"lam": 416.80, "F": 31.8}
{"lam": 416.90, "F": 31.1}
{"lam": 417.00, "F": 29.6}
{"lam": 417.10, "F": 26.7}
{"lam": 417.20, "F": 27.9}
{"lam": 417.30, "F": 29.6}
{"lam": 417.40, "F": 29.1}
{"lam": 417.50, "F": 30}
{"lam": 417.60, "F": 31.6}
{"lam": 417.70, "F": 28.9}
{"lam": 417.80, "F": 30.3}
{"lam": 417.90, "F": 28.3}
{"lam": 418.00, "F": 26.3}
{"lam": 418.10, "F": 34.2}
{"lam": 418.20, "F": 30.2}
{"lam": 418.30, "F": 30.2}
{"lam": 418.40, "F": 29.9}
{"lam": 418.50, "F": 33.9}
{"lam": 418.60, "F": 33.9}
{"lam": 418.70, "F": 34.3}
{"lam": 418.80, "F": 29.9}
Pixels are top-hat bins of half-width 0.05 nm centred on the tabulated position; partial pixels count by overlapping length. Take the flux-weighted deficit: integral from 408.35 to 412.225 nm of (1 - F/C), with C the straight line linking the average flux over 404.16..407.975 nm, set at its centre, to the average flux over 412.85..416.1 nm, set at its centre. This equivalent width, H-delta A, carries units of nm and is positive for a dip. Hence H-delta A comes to 0.374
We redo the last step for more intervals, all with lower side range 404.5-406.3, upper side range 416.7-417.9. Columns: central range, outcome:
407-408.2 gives 0.05 nm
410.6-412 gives 0.09 nm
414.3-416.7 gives -0.08 nm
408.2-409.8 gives 0.13 nm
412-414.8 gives -0.01 nm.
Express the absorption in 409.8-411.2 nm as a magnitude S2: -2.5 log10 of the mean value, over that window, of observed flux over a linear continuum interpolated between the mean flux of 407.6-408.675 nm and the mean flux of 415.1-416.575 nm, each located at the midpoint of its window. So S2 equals 0.19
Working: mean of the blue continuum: 29.3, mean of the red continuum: 30.8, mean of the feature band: 25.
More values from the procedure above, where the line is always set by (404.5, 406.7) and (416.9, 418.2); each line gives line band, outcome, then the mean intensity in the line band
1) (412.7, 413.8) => -0.02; 30.9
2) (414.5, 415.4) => -0.02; 30.5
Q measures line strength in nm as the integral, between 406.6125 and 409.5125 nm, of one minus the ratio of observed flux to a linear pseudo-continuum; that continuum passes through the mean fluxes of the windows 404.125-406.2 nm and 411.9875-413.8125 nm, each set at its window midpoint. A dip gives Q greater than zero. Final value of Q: 0.10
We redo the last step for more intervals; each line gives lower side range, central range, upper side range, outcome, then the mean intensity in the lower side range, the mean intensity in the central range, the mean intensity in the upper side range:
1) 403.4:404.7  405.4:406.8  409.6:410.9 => -0.05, 32.5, 30.9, 24.7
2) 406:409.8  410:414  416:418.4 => 0.15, 29.7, 28.9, 30.6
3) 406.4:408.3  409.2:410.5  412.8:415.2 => 0.22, 30.4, 25.3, 30.6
